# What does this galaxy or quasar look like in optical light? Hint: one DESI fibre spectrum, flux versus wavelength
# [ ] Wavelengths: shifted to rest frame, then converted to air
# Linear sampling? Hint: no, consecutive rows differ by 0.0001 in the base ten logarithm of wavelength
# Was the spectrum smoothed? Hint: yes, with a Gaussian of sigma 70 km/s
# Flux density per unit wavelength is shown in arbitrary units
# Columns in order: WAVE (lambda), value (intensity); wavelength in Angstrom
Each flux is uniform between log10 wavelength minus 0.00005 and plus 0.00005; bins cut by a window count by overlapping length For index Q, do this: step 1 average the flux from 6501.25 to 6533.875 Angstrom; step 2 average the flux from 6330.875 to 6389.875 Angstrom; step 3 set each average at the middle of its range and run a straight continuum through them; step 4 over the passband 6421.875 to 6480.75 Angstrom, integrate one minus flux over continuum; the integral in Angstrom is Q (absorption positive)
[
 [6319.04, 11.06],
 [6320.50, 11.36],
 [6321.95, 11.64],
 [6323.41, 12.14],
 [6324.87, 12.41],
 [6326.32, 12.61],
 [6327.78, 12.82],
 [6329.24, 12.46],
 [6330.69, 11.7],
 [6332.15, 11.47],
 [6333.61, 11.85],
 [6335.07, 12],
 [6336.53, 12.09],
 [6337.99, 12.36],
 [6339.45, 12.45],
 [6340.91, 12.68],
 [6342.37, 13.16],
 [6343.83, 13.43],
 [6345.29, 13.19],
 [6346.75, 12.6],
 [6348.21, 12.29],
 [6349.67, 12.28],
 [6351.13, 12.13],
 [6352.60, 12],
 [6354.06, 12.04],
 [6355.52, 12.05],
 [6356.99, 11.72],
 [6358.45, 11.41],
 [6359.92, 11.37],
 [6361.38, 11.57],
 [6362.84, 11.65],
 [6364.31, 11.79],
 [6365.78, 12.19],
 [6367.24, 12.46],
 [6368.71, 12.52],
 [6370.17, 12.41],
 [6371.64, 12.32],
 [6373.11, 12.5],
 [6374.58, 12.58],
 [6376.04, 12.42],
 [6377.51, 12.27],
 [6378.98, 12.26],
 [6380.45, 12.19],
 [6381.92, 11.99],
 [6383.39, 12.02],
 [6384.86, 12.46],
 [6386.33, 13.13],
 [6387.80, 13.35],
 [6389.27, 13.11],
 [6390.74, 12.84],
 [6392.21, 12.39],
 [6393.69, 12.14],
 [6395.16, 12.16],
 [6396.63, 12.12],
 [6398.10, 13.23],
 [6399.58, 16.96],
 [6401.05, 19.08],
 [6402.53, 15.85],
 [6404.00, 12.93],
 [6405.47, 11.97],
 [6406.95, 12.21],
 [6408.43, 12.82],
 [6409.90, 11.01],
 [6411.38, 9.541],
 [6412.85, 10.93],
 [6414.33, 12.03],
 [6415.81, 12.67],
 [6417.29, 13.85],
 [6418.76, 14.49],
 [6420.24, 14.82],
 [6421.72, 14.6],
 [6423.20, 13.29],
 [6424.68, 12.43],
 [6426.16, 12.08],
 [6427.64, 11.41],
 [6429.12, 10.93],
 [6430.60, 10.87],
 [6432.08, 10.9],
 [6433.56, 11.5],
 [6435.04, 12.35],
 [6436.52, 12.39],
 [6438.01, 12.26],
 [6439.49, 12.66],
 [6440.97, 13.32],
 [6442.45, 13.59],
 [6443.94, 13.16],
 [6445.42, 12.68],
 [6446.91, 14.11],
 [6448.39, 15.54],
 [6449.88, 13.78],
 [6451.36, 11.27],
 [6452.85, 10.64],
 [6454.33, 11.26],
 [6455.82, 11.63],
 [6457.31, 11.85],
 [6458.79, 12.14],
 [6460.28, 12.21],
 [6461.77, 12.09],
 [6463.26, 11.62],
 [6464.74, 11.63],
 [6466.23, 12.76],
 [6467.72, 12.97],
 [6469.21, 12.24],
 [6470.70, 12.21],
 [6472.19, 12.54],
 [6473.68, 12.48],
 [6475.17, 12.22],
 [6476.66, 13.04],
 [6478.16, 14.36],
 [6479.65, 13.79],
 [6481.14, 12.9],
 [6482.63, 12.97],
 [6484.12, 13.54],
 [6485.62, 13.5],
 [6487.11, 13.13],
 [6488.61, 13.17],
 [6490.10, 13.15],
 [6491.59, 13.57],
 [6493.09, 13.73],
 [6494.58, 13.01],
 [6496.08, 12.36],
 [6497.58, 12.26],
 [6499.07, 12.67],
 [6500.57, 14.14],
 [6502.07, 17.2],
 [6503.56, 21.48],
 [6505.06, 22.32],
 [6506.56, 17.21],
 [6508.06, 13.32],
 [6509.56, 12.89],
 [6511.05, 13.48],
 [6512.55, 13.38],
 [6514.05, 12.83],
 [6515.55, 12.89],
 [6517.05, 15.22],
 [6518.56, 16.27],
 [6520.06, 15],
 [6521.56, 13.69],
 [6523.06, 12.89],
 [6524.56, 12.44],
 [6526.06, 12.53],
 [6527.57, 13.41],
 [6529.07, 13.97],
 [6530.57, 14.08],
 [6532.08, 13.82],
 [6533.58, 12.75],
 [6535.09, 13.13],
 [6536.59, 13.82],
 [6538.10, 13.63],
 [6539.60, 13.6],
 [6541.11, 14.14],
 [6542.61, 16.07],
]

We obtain 5.4 Angstrom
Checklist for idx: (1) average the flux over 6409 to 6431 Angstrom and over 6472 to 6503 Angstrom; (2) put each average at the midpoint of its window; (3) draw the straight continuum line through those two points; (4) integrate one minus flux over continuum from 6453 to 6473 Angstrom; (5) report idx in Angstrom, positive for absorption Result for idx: 1.5 Angstrom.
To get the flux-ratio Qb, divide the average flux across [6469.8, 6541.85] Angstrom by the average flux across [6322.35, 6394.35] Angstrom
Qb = 1.1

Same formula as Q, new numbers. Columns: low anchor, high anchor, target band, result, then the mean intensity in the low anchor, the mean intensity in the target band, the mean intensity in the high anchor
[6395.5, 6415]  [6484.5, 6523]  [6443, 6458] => 1.2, 13.1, 12.6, 14.4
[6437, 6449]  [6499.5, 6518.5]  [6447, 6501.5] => 6.1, 13.4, 12.8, 15.5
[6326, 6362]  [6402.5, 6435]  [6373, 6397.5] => -0.4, 12.2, 12.5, 12.3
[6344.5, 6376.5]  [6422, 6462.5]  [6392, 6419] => -1.8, 12.2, 13.1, 12.3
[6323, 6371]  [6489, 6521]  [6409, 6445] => 2.9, 12.2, 12.4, 14.7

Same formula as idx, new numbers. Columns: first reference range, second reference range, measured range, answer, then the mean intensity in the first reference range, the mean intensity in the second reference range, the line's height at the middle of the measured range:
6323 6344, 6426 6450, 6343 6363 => 0.4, 12.3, 12.5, 12.4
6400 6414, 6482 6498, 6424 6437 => 1.4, 13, 13.1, 13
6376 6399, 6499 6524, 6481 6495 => 1.3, 12.5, 15.2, 14.7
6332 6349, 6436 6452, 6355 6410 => 0.4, 12.5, 13.2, 12.8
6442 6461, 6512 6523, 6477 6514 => -1.8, 12.6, 14.1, 13.6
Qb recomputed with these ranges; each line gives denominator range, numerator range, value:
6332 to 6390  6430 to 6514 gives 1.07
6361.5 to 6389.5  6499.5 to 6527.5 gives 1.20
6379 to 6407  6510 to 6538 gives 1.03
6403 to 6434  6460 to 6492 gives 1.04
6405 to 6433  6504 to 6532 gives 1.17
